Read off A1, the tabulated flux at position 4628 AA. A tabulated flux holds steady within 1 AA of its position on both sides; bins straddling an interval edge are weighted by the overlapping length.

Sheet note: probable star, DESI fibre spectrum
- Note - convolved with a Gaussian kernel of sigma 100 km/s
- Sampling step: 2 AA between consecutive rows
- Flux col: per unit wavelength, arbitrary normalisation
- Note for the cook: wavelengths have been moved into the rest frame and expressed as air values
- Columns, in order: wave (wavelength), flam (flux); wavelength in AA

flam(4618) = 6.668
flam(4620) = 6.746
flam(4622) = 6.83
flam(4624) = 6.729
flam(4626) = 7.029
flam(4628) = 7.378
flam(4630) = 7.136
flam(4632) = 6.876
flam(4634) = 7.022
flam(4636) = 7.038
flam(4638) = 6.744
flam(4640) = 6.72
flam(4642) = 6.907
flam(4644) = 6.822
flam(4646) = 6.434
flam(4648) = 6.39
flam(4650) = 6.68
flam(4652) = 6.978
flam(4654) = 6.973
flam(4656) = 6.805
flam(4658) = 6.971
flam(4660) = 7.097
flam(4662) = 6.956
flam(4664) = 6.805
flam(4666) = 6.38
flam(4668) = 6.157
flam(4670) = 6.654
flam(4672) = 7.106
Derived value 7.378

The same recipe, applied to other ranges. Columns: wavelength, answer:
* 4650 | 6.68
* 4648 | 6.39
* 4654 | 6.973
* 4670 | 6.654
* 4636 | 7.038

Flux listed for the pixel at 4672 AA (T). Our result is 7.106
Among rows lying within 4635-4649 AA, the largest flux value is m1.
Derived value 7.038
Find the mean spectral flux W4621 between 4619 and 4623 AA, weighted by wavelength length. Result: 6.79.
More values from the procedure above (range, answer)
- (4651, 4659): 6.93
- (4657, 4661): 7.03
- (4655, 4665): 6.93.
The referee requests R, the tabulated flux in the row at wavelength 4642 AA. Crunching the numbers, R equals 6.907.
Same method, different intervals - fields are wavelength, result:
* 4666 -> 6.38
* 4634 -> 7.022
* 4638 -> 6.744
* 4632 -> 6.876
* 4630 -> 7.136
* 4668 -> 6.157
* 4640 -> 6.72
